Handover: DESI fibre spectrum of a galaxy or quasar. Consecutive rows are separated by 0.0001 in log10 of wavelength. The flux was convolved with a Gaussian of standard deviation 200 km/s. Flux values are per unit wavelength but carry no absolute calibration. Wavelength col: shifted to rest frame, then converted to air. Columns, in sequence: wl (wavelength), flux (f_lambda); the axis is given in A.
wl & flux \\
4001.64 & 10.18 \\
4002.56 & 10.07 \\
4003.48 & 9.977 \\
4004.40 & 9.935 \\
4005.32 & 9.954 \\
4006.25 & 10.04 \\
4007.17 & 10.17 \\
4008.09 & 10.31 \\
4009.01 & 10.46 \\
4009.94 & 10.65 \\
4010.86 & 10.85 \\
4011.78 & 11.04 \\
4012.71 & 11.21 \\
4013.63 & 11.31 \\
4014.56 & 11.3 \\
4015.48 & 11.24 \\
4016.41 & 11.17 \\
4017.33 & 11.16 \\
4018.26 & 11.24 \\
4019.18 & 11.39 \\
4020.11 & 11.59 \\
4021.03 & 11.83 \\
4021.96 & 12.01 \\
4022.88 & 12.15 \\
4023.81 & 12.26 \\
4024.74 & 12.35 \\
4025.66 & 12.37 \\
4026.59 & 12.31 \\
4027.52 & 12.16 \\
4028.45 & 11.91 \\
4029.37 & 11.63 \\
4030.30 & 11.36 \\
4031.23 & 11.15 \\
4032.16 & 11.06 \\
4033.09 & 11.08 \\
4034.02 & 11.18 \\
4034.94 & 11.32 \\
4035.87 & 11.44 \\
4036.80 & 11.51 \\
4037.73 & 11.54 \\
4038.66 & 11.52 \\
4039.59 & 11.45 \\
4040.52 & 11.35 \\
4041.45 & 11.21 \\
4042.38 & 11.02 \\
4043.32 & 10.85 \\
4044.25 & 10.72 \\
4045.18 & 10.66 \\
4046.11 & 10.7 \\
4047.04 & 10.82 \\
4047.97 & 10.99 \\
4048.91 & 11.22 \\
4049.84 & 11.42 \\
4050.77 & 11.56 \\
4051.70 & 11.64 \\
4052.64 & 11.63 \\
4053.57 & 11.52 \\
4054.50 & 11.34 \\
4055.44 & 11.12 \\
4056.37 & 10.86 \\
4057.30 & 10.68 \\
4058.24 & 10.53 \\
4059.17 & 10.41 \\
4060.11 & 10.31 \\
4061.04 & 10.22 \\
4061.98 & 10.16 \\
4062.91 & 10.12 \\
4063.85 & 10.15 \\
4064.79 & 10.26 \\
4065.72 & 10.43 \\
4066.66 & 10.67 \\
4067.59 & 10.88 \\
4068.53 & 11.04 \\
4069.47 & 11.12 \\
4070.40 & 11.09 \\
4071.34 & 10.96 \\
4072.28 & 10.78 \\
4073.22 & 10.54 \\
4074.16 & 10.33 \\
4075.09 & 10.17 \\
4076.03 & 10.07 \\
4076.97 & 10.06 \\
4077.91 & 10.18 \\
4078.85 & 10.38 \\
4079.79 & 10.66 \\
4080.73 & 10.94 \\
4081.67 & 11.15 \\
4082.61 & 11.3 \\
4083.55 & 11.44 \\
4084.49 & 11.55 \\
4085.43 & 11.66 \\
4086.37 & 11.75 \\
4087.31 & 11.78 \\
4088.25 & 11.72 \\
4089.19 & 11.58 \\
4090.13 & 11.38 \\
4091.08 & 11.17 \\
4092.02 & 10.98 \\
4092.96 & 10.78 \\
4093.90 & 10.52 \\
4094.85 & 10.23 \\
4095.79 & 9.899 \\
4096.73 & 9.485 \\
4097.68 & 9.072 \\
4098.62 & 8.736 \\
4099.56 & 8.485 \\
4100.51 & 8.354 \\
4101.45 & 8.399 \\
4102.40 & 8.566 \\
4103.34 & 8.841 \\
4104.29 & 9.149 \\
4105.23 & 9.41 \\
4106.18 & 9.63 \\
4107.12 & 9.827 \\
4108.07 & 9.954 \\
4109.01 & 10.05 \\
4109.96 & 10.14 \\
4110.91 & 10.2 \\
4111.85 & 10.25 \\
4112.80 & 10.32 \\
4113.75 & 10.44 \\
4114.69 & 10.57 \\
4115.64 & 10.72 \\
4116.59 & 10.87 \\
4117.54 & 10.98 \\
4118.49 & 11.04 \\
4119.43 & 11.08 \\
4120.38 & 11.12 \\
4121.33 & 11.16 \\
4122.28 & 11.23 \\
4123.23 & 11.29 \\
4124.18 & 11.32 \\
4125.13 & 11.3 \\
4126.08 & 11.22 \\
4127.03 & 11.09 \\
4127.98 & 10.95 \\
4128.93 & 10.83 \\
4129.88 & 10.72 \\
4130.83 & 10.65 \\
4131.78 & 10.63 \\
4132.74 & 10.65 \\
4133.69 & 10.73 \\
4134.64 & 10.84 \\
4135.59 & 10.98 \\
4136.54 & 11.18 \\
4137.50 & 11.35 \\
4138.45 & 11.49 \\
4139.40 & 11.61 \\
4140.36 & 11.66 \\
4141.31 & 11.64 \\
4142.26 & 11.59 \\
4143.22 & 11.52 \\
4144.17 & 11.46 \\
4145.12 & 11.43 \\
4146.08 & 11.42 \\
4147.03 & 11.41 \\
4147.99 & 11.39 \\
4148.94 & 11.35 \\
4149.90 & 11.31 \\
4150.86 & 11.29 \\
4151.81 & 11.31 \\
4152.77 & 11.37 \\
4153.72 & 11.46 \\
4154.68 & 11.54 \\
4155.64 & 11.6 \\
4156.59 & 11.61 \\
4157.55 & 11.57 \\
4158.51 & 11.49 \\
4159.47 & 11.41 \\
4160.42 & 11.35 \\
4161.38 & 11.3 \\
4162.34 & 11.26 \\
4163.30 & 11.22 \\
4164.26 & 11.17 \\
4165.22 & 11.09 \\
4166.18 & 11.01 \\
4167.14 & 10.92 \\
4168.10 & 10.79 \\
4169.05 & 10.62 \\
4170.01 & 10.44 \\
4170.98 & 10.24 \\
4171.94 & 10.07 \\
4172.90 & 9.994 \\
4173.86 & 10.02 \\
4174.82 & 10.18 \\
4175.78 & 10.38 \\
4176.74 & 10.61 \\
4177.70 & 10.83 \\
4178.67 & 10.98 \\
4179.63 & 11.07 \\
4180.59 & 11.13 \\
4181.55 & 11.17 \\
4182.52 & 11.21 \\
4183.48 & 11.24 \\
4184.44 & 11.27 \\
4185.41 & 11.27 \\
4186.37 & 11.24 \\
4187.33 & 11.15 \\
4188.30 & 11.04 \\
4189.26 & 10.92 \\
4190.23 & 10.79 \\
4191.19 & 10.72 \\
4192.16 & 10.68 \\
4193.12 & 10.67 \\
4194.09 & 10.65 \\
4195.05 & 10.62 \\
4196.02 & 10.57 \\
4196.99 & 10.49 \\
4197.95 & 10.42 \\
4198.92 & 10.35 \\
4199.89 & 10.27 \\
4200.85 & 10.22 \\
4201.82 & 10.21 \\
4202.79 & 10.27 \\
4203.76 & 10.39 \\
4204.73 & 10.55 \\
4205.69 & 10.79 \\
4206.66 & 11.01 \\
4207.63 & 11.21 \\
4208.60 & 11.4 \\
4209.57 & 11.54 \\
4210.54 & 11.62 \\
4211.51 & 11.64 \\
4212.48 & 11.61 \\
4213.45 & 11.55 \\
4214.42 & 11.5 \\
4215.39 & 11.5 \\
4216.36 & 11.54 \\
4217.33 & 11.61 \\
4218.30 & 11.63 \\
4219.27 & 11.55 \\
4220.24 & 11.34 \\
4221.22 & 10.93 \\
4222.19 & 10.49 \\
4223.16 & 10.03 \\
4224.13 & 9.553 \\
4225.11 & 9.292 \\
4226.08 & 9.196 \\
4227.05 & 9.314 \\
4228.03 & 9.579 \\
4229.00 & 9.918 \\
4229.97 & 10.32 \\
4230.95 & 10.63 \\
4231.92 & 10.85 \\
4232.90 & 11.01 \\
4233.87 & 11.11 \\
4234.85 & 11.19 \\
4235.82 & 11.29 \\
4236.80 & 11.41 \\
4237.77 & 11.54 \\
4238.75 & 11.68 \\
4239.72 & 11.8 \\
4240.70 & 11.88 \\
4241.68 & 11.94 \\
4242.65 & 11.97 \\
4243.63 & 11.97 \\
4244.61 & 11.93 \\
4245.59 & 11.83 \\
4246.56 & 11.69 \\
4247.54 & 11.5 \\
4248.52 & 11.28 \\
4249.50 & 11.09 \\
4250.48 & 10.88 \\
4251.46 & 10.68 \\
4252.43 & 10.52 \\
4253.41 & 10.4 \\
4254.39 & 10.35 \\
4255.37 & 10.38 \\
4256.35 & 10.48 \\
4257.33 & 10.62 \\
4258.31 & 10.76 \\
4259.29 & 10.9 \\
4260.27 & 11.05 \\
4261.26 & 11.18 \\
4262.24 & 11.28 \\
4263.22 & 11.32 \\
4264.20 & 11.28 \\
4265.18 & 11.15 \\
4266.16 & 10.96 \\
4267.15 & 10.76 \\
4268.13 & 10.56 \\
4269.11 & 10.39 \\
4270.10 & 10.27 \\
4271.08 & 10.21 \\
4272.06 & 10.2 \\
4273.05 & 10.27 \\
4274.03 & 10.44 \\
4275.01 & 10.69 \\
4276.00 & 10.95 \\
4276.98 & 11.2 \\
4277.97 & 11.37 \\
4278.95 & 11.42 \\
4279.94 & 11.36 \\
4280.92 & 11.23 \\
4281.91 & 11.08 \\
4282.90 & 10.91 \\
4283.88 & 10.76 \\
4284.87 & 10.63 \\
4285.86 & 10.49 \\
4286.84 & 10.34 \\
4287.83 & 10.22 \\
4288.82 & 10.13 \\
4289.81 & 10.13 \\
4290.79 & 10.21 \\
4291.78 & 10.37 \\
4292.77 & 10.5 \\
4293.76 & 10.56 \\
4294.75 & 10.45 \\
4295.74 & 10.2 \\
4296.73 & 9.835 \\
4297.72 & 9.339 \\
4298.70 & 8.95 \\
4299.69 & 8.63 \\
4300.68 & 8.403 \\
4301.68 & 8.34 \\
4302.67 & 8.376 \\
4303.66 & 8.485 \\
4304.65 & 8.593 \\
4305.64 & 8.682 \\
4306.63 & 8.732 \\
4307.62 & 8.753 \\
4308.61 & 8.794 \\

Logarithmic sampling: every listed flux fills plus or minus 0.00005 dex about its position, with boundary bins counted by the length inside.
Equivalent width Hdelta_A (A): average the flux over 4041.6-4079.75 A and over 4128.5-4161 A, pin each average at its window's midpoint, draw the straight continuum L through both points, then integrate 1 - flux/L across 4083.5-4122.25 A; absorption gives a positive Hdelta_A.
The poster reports 2.4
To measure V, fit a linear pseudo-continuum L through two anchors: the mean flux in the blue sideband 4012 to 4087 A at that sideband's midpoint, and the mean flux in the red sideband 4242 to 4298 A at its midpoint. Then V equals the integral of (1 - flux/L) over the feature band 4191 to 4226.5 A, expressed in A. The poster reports 0.3 A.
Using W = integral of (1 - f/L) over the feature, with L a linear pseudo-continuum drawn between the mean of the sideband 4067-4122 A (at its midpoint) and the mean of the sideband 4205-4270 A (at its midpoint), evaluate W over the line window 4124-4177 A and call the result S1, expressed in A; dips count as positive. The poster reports -2.1 A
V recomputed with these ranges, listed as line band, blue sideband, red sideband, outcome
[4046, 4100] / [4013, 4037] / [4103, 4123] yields 0.9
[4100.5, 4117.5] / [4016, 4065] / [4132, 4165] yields 2.2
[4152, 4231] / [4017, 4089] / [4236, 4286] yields 1.6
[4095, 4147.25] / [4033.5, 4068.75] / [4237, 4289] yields 2.1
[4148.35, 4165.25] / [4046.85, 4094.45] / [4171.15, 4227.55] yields -0.9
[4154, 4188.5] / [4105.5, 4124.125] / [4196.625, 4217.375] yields -0.5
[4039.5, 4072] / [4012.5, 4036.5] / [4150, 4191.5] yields 1.7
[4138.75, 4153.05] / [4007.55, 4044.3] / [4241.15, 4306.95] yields -0.6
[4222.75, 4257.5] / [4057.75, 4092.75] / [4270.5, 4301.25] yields -1.4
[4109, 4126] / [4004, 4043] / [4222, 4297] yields 0.4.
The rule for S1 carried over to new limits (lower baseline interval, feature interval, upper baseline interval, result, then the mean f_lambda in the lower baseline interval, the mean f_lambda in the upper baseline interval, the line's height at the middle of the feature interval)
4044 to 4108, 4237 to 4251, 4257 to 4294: -1.2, 10.5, 10.7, 10.7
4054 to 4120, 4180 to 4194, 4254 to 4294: -0.6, 10.4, 10.7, 10.6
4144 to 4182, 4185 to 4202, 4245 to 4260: 0.5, 11.1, 10.9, 11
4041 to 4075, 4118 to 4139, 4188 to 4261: -0.3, 10.8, 10.9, 10.9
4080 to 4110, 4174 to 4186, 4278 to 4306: -0.9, 10.3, 9.98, 10.1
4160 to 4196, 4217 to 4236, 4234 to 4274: 0.8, 10.8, 11.1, 11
